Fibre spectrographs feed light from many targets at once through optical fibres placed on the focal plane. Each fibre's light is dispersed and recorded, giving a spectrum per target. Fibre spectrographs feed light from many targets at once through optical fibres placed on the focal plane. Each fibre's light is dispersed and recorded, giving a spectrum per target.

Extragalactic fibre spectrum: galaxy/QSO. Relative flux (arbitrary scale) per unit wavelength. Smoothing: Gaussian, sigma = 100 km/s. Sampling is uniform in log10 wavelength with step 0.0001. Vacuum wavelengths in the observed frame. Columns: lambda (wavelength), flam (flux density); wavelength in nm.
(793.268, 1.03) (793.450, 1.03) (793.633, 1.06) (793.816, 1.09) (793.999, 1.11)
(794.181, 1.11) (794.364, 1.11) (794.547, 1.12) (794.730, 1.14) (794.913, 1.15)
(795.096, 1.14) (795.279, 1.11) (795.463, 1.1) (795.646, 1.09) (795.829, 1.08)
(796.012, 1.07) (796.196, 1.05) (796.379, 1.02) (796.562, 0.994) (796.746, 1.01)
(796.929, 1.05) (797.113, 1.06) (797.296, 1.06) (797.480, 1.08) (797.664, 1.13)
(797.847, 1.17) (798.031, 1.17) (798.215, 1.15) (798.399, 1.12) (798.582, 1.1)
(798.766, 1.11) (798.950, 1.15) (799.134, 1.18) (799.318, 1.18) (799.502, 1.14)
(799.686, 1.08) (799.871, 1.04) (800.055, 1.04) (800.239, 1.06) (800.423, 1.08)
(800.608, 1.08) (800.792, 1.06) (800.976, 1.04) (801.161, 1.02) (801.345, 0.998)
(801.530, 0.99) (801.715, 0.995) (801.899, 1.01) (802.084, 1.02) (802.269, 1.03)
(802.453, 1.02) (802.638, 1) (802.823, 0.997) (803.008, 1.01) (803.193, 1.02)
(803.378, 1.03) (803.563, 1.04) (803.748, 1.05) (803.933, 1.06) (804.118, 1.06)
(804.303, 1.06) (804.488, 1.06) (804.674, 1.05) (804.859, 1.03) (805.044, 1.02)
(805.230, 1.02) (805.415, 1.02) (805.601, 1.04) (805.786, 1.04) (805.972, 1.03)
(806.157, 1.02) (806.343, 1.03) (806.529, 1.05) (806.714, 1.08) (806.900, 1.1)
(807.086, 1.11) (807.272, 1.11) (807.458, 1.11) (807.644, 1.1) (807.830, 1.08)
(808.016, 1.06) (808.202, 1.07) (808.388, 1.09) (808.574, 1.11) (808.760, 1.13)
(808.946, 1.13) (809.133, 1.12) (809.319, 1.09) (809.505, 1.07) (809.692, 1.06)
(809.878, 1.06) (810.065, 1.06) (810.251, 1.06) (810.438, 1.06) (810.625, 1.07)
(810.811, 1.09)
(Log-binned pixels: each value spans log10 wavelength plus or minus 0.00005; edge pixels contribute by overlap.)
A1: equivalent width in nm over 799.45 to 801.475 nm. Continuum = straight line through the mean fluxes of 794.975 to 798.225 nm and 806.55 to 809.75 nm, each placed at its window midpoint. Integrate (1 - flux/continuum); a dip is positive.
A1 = 0.06 nm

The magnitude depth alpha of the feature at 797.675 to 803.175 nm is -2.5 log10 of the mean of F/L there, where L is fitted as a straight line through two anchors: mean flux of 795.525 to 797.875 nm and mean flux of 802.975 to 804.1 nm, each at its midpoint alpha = -0.02 mag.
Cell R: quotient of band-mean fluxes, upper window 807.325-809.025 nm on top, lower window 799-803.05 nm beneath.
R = 1.05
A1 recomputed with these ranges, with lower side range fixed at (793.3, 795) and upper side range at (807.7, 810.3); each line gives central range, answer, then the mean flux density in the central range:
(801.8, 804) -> 0.14 nm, 1.02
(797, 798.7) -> -0.03 nm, 1.11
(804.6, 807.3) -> 0.10 nm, 1.05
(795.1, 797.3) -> 0.07 nm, 1.06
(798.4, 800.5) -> -0.02 nm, 1.11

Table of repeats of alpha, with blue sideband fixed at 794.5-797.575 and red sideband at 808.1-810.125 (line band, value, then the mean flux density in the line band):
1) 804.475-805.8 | 0.05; 1.03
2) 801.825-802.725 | 0.07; 1.02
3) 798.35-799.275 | -0.05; 1.14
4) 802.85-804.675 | 0.04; 1.04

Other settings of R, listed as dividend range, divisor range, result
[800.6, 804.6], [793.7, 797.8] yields 0.95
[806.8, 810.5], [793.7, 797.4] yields 1.01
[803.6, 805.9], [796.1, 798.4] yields 0.97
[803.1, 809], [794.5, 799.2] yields 0.97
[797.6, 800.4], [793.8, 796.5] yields 1.02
